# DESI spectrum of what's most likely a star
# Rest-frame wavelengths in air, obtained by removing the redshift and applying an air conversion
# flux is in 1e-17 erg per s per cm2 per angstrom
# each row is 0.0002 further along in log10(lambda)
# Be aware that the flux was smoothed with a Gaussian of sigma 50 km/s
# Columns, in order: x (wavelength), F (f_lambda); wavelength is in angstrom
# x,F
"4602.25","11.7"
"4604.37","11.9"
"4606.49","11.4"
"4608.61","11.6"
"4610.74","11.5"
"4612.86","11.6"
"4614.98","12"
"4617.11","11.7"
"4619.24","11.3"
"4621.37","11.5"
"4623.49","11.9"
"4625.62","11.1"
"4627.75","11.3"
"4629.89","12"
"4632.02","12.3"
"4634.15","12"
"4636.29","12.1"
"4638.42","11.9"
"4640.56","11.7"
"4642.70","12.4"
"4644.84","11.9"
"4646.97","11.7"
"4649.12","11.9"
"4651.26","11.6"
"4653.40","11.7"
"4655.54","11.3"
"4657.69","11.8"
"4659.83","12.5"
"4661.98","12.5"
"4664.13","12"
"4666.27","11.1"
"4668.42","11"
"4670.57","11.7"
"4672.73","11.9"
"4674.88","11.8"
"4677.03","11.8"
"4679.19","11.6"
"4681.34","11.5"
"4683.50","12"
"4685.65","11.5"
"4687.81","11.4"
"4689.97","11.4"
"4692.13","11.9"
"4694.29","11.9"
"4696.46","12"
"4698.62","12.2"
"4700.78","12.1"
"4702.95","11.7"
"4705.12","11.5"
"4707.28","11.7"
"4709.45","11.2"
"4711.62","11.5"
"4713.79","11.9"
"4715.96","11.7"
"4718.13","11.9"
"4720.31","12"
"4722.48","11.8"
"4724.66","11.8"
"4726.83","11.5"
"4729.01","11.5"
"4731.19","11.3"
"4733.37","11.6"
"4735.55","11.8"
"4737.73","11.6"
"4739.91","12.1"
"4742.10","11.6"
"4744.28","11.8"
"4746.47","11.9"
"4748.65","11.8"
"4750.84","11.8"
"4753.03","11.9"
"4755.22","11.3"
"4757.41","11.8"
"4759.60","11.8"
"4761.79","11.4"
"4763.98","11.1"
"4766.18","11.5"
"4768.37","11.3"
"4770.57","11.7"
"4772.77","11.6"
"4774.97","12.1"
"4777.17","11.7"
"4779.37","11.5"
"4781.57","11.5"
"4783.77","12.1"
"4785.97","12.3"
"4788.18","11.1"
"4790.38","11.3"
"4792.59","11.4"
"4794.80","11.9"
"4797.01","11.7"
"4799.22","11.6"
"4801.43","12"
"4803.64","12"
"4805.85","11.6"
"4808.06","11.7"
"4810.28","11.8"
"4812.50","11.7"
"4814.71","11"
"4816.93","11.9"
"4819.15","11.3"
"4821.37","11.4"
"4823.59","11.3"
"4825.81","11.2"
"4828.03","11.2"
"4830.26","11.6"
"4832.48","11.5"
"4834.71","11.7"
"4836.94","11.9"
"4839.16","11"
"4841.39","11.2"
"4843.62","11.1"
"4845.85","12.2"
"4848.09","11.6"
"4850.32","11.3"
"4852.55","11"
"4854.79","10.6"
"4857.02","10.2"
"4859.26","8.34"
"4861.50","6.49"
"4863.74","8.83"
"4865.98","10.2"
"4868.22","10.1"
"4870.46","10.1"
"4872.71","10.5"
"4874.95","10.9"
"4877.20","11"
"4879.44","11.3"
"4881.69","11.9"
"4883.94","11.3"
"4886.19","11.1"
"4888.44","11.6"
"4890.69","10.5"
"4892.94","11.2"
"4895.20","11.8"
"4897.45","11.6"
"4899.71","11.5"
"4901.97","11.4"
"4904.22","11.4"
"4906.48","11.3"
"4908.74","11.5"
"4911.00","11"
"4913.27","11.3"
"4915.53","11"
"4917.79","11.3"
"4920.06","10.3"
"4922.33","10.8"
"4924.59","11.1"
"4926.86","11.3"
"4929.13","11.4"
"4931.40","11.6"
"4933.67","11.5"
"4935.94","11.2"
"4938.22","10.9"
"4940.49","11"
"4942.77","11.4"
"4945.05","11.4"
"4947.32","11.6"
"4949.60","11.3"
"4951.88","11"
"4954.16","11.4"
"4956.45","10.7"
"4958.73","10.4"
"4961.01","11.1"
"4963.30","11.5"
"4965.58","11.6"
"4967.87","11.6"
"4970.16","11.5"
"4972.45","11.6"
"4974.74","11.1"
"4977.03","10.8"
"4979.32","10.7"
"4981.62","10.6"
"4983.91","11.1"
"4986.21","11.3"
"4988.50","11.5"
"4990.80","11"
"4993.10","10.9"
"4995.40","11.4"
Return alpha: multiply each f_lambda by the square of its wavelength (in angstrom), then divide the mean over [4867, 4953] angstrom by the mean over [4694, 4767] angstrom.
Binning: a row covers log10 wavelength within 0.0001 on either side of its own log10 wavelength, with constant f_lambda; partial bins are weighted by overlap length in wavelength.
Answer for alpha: 1.03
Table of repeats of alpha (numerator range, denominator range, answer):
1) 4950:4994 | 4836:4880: 1.11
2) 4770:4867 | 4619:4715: 1.02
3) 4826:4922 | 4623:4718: 1.01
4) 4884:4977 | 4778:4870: 1.05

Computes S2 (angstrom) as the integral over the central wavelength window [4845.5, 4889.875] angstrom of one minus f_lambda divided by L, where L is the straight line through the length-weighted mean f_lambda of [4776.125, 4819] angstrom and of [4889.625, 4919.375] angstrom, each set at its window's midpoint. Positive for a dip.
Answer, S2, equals 3.5 angstrom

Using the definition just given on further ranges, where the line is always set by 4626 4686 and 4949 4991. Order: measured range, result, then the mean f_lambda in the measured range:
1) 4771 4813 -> -0.72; 11.7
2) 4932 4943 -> 0.01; 11.2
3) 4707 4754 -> -0.28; 11.7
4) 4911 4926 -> 0.37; 11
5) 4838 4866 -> 2.65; 10.3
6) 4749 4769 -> 0.05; 11.6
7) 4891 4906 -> -0.17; 11.4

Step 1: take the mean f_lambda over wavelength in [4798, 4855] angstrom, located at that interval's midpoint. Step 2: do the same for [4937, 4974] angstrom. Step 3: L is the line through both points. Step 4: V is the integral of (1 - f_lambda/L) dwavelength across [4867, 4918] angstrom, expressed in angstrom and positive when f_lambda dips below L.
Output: 0.95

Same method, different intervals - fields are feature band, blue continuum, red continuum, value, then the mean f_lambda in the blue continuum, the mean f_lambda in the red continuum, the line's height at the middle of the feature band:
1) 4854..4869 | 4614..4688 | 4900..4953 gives 2.8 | 11.8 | 11.2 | 11.3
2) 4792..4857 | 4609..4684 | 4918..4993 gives -0.3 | 11.8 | 11.2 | 11.4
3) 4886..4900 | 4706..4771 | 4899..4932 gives -0.1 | 11.7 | 11.2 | 11.3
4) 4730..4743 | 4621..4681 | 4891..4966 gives -0.1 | 11.8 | 11.2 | 11.6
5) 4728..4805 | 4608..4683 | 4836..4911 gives -2.7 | 11.8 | 10.8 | 11.3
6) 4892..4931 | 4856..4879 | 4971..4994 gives -3.9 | 9.71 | 11.1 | 10.2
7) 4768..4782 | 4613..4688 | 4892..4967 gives -0.2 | 11.8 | 11.2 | 11.5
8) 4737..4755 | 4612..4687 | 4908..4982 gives -0.3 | 11.8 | 11.2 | 11.6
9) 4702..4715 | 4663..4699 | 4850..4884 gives -0.1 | 11.7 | 10.2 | 11.5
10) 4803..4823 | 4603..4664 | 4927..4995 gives -0.2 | 11.8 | 11.2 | 11.5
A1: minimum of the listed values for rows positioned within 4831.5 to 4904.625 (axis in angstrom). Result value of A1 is 6.49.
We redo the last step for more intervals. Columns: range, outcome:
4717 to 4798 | 11.1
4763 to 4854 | 11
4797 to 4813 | 11.6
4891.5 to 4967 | 10.3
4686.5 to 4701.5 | 11.4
